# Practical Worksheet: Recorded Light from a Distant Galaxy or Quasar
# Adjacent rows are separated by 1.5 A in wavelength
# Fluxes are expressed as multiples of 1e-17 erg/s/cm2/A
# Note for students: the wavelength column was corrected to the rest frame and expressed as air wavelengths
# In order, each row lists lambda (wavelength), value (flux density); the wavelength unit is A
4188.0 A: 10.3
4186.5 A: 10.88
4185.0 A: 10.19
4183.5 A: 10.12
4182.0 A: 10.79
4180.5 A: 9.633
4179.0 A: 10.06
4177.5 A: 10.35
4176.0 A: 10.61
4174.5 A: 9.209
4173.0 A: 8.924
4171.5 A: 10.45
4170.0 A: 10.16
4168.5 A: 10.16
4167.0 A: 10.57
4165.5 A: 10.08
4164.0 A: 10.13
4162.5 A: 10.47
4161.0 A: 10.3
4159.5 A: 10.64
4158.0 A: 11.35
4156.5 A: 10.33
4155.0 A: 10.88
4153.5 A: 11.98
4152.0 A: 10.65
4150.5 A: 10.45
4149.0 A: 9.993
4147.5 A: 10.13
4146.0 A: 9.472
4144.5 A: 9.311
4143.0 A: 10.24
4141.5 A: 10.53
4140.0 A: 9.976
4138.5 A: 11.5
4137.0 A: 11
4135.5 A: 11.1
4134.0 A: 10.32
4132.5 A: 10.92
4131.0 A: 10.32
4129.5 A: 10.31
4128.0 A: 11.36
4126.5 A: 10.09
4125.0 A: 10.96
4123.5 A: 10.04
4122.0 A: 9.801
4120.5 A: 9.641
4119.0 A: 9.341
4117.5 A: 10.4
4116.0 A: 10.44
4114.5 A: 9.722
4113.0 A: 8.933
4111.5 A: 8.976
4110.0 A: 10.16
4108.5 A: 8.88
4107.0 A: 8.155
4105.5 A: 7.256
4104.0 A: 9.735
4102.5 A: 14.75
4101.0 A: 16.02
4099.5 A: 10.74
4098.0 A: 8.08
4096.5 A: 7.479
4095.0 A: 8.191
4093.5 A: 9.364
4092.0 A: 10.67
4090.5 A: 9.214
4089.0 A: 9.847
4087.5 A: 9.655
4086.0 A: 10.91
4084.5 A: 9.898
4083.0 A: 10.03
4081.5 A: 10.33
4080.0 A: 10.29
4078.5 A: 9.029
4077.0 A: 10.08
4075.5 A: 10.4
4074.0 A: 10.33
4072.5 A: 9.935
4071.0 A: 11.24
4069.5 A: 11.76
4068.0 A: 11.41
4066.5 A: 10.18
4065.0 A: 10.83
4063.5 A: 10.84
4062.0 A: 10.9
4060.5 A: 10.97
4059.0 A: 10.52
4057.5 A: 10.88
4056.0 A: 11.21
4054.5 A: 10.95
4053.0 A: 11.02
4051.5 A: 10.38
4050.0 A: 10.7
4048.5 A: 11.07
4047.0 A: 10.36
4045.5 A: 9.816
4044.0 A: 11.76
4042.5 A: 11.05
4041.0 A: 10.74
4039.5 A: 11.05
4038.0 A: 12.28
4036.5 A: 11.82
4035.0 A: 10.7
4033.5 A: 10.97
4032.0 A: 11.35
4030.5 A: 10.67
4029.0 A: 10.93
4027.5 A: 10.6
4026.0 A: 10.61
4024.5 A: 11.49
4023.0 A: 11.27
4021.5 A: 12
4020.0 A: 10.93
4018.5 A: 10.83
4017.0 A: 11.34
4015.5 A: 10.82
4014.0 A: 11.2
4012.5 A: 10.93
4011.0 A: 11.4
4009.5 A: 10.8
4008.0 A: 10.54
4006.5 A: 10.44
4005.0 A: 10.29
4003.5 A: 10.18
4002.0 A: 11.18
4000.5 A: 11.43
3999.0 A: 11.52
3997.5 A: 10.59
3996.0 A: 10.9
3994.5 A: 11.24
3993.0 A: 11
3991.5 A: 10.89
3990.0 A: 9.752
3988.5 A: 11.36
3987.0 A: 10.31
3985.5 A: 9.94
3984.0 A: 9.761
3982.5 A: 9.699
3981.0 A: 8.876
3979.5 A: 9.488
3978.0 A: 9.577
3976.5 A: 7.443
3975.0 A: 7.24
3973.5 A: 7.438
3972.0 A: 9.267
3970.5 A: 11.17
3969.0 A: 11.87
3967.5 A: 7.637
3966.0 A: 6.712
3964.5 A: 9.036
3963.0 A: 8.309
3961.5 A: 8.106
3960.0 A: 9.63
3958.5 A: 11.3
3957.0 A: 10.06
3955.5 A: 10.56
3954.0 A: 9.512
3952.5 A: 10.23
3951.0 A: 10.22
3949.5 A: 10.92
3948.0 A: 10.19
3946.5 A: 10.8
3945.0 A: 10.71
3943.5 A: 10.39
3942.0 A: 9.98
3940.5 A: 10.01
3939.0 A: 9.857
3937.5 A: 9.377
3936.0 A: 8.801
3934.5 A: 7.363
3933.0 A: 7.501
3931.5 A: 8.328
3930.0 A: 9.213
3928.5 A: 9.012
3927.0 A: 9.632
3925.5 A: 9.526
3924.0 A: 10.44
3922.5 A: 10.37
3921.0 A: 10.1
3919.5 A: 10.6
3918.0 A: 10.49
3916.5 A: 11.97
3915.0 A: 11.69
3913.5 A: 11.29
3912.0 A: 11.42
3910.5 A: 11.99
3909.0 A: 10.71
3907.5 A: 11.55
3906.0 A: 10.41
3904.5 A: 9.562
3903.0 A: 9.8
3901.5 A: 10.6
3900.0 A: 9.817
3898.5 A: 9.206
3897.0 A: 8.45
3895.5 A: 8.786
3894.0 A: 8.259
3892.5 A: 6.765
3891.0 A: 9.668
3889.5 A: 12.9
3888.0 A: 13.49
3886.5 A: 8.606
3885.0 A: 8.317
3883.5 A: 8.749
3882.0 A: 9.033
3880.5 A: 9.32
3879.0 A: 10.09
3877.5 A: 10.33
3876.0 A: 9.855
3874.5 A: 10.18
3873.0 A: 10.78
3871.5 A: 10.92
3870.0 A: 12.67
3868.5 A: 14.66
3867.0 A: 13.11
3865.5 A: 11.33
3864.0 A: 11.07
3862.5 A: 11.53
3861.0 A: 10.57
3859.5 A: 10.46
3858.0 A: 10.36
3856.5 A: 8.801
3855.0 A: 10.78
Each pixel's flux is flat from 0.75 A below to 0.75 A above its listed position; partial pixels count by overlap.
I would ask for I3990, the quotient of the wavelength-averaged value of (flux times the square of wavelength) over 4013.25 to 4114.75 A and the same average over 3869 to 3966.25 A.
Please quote 1.14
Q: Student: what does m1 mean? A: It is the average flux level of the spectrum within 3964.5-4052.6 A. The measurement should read 10.5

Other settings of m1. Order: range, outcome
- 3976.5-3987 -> 9.46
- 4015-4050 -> 11.1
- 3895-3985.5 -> 9.74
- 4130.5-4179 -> 10.4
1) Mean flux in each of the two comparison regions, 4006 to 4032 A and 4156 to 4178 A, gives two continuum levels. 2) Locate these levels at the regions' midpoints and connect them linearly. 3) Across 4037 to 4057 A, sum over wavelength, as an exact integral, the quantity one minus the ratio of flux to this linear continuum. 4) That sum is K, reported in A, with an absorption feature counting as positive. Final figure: -0.2 A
